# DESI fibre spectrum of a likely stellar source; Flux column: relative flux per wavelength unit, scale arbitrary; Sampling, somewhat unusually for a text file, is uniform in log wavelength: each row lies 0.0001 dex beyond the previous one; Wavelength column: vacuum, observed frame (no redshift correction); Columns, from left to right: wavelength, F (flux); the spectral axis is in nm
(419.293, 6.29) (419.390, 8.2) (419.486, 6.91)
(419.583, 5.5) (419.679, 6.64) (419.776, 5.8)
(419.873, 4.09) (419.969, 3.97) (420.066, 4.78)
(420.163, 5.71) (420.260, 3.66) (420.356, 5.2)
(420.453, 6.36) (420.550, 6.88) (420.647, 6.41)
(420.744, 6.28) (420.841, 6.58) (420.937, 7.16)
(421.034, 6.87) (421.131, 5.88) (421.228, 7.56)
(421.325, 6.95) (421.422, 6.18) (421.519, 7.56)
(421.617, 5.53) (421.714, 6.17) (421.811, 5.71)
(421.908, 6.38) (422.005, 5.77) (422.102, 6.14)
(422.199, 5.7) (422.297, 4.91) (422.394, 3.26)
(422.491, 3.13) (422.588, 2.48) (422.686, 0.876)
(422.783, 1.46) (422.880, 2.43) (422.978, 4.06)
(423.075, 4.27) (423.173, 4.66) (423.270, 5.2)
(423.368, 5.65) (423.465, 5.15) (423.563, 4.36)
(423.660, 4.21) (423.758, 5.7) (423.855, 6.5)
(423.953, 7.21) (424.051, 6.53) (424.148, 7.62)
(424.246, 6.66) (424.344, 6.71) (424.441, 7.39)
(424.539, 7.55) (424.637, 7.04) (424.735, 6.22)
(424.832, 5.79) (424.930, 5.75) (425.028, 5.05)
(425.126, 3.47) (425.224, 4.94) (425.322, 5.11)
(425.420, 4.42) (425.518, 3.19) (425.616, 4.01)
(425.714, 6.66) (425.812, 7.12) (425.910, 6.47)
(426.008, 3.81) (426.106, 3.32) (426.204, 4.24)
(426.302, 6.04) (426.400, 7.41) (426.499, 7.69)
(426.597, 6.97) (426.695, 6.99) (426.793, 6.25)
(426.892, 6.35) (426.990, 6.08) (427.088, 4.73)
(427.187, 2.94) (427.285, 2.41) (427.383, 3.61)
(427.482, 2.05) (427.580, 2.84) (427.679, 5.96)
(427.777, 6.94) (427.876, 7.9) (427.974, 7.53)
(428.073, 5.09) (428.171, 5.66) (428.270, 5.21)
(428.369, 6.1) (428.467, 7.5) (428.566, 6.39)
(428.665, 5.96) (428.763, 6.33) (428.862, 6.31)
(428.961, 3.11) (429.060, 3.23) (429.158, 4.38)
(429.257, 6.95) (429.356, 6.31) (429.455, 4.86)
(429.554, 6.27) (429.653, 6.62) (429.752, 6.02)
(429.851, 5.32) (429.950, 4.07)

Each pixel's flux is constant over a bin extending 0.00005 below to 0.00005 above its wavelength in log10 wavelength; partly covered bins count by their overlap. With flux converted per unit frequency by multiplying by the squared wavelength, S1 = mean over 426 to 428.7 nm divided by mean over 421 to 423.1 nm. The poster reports 1.14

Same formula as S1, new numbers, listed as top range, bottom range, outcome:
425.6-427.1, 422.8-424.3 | 1.14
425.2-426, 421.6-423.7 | 1.19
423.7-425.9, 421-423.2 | 1.22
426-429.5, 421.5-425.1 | 1.05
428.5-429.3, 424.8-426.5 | 1.05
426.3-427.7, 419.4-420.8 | 0.94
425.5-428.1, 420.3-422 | 0.86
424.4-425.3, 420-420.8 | 1.07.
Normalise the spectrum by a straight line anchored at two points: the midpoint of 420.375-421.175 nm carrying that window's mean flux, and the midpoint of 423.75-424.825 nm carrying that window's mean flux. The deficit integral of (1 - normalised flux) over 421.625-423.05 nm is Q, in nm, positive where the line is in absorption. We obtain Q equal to 0.52 nm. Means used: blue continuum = 6.51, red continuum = 6.84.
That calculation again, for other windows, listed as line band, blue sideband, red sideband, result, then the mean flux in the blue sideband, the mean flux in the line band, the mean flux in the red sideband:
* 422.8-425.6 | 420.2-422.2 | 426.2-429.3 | 0.249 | 6.25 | 5.4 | 5.55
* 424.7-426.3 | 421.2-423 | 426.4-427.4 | 0.105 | 4.83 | 5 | 5.56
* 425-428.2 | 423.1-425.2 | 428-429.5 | 0.268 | 5.89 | 5.25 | 5.59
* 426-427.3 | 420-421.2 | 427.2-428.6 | -0.020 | 5.98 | 5.5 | 5.3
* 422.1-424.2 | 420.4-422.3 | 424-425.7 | 0.503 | 6.38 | 4.58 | 5.75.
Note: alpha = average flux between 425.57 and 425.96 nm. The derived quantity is 6.08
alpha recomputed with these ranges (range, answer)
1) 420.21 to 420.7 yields 5.71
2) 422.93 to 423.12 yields 4.17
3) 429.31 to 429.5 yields 5.59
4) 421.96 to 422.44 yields 5.16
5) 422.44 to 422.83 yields 2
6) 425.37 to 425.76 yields 4.55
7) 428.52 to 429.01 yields 5.62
